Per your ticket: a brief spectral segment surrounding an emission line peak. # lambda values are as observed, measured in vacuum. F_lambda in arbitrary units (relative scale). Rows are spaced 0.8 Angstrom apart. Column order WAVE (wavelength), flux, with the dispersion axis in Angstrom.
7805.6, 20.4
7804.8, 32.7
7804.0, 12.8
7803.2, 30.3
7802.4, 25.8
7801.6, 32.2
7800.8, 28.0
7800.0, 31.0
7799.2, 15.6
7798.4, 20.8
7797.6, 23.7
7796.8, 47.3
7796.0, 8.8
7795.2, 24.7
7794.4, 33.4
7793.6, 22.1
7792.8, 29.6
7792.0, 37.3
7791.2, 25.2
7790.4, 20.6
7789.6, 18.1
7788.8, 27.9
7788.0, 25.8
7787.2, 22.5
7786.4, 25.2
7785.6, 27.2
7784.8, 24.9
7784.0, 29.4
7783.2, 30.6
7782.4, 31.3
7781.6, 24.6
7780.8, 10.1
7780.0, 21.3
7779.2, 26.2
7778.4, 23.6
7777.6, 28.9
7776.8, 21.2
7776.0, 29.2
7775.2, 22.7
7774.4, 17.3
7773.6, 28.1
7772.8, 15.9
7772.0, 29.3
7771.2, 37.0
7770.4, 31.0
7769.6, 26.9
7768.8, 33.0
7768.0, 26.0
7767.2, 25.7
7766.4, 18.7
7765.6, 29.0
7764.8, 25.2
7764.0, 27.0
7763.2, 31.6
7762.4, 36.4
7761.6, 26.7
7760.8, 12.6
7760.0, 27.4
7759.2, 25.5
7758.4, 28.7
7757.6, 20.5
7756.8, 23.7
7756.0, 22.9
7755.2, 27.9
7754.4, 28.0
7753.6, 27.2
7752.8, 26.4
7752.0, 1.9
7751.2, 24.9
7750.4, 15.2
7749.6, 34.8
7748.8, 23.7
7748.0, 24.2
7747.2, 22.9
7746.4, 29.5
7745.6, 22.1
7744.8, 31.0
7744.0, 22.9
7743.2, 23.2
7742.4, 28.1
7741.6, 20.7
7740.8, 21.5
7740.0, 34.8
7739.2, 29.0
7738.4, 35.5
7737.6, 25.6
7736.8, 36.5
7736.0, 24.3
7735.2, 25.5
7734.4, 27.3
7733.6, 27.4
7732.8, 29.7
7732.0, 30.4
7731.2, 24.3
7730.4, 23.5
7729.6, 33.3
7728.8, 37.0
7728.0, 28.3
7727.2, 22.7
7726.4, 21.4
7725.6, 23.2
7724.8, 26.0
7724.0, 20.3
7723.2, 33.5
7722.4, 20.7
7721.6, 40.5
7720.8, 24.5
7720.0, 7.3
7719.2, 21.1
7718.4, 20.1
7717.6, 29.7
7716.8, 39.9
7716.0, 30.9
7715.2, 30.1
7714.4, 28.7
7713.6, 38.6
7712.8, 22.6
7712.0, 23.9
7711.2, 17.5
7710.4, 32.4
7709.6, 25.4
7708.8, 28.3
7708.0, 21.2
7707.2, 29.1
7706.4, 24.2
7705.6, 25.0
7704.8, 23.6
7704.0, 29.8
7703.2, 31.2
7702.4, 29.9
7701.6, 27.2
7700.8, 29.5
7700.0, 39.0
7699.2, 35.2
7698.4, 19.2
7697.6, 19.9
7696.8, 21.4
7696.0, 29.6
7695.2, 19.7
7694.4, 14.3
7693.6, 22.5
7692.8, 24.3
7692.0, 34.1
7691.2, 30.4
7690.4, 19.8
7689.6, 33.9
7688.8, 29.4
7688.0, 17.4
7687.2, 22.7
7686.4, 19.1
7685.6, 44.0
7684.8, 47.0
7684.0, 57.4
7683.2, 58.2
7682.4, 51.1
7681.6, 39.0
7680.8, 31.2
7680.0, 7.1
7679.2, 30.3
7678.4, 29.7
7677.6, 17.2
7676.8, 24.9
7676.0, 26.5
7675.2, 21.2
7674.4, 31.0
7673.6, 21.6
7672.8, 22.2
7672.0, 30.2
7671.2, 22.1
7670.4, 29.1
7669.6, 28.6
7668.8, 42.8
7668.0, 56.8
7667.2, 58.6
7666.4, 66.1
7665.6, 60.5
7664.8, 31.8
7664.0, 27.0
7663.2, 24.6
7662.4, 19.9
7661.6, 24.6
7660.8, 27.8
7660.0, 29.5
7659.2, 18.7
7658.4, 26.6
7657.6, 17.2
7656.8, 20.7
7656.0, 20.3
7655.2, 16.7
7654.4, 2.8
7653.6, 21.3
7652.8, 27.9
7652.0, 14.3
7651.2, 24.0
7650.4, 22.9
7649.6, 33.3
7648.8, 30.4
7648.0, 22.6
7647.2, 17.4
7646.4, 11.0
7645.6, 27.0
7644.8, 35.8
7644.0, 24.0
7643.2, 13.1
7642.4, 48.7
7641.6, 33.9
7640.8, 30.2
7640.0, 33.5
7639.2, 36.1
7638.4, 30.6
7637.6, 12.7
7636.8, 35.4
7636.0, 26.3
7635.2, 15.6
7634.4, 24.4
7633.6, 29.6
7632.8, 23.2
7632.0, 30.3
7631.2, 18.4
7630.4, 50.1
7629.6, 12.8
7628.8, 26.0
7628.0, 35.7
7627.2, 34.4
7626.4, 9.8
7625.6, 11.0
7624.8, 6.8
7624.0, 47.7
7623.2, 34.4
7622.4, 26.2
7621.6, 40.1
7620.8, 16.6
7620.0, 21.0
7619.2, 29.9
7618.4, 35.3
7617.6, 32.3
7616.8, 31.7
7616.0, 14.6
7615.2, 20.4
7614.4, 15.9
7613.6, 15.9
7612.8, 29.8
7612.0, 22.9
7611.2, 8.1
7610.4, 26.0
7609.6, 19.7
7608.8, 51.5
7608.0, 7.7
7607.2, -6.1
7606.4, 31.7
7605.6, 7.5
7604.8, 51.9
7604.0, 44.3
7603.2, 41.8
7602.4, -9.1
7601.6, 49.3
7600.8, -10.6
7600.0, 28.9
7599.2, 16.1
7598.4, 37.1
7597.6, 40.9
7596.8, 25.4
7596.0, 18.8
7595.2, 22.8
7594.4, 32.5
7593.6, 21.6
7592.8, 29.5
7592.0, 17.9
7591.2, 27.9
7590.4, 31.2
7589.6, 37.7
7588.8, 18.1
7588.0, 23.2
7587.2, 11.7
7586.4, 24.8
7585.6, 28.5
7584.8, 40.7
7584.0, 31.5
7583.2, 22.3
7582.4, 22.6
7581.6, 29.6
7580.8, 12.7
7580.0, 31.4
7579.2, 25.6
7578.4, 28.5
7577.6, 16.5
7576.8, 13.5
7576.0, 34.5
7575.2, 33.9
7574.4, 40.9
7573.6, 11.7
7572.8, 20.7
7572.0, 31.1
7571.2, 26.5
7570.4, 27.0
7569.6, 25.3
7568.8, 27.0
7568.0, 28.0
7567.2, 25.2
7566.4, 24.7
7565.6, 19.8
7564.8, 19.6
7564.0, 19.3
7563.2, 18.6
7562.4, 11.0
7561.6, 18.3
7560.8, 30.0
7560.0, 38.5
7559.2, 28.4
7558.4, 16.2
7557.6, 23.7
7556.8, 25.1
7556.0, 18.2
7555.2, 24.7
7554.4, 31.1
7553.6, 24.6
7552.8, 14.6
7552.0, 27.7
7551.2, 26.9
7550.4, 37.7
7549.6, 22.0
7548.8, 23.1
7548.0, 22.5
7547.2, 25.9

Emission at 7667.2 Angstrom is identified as [S II] 6716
